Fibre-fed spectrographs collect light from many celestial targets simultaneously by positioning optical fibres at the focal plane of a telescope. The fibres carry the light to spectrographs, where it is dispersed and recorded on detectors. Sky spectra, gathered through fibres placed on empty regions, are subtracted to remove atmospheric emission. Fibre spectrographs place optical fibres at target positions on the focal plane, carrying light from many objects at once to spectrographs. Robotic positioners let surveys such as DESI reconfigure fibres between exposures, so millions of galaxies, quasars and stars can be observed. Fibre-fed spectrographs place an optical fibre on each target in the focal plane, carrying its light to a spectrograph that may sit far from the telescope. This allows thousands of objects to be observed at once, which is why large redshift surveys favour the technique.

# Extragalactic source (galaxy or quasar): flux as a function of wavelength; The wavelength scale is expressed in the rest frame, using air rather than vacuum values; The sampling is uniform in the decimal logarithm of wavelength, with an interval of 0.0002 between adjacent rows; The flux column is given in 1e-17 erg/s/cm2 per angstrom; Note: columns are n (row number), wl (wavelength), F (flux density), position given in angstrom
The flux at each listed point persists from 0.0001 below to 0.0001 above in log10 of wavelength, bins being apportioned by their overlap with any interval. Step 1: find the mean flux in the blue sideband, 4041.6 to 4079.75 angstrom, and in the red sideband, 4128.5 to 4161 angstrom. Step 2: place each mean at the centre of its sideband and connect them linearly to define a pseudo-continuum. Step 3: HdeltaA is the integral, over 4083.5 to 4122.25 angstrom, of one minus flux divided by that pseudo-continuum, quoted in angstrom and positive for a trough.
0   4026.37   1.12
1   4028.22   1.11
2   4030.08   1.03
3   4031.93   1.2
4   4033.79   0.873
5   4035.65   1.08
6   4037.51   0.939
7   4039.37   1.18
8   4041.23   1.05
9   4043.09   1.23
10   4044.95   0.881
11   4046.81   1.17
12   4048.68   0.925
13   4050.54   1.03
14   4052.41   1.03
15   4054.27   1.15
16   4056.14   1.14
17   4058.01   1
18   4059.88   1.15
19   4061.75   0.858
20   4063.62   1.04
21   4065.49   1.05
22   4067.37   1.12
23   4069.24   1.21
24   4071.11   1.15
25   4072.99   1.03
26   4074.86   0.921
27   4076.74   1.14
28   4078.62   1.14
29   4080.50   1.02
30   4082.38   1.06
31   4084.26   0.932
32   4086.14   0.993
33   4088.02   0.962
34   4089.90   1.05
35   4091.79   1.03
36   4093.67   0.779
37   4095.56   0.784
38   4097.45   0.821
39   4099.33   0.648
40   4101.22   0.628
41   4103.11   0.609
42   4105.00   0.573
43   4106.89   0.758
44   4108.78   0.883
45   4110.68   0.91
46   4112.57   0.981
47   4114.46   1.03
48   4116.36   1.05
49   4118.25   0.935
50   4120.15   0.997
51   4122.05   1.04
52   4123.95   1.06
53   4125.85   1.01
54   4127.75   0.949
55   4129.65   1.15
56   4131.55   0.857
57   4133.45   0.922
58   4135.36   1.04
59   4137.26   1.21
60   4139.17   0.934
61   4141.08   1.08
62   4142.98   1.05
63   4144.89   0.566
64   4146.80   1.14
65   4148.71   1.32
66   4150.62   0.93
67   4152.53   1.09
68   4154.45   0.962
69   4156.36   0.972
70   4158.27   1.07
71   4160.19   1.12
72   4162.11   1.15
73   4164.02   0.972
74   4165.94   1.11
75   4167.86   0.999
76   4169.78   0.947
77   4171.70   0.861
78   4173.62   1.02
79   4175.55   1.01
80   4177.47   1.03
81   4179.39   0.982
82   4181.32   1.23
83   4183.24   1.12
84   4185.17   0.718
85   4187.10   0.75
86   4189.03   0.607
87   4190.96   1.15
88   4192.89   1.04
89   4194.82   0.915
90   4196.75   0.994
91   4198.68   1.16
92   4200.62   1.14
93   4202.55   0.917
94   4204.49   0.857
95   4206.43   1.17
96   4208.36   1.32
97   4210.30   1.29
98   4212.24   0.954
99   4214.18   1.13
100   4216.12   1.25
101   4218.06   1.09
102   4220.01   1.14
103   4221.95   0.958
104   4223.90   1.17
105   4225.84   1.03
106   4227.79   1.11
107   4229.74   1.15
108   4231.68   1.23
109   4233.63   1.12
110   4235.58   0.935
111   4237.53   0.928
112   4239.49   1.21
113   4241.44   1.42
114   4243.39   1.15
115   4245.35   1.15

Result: 6.4 angstrom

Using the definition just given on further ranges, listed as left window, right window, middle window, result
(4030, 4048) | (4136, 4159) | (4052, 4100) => 1.9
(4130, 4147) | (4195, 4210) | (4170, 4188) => 1.3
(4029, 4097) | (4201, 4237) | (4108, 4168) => 2.8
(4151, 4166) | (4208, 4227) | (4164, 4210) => 3.4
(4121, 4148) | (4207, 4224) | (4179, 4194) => 2.0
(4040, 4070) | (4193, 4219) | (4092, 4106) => 4.7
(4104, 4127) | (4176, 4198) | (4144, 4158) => -0.8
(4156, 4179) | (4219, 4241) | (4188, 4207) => 1.2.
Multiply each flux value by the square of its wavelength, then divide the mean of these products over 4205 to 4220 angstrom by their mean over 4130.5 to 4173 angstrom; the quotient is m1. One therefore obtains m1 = 1.18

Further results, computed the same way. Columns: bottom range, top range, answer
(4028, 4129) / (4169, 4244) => 1.14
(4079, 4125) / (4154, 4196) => 1.14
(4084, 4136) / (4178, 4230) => 1.21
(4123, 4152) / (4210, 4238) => 1.13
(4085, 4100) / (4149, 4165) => 1.21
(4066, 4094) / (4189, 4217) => 1.10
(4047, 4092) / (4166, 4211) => 1.02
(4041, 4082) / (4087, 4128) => 0.85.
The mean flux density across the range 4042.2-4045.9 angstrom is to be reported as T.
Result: 1.06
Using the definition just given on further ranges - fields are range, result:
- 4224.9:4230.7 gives 1.1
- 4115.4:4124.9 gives 1.02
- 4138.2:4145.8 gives 0.91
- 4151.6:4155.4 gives 1.02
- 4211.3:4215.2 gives 1.05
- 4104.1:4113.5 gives 0.822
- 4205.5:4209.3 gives 1.25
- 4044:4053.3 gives 1.01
